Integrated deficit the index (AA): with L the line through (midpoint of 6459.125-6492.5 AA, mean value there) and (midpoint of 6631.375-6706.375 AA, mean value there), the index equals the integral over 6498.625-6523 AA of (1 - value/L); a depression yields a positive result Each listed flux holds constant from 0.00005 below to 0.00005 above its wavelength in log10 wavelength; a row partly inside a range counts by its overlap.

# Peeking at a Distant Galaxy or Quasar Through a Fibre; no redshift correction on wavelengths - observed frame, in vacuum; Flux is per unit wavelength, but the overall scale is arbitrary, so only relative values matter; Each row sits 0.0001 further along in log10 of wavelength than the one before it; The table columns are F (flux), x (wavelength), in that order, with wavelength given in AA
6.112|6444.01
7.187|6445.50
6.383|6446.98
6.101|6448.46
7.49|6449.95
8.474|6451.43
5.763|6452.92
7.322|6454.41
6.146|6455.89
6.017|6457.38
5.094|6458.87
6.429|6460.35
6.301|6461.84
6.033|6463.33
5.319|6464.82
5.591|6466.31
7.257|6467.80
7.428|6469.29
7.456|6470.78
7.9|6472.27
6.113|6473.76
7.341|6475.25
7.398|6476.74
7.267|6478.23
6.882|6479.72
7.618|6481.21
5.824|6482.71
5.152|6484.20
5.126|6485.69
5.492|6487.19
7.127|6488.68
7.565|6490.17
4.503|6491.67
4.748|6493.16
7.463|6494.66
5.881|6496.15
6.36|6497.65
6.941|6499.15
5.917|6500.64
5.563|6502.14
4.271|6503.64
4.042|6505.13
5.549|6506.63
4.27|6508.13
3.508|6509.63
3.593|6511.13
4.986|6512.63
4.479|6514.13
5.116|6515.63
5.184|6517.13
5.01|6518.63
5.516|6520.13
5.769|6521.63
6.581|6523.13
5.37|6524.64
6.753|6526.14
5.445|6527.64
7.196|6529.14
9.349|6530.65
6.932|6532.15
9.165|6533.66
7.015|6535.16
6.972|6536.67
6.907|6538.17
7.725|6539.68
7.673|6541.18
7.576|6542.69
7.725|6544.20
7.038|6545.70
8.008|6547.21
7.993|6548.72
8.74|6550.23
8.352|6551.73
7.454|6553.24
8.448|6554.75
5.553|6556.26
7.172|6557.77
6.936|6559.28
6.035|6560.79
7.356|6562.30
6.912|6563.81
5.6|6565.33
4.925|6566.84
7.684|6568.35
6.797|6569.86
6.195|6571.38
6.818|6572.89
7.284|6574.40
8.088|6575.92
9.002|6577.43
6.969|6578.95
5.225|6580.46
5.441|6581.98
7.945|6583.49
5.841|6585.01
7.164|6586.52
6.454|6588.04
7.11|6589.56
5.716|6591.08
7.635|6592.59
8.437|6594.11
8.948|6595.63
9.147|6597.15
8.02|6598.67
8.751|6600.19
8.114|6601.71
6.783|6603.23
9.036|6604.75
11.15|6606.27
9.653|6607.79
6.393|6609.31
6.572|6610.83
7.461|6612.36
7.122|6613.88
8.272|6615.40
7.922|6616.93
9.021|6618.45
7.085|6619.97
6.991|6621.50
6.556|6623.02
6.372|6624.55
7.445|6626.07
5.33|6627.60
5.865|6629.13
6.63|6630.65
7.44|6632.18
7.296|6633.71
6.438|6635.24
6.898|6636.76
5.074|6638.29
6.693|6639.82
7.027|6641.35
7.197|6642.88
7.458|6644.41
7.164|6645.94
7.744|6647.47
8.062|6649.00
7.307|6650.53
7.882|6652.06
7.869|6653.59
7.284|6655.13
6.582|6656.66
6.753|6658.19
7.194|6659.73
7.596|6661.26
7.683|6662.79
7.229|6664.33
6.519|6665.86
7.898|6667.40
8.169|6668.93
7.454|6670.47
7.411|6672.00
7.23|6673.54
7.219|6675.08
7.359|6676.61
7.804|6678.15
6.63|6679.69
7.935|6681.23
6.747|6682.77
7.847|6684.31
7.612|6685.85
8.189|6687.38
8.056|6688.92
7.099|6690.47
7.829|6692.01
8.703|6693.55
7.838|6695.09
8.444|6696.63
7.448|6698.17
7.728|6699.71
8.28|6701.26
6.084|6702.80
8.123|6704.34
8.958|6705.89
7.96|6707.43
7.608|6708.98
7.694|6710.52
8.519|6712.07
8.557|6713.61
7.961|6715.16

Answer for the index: 6.0 AA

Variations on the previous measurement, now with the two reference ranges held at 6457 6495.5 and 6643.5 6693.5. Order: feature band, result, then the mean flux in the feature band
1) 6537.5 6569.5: -1.8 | 7.22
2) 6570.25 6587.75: 0.2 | 6.89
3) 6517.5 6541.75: -0.4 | 6.81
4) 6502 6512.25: 3.5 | 4.35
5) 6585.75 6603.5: -1.6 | 7.71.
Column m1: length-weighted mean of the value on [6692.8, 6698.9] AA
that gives 8.12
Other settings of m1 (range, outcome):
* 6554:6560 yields 7.03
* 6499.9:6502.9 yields 5.72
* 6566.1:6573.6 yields 6.49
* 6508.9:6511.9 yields 3.56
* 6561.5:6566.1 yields 6.6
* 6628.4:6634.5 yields 6.81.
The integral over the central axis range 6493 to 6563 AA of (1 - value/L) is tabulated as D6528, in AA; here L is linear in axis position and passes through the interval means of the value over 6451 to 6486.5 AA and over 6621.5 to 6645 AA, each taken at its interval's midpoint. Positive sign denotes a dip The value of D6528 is 1.5 AA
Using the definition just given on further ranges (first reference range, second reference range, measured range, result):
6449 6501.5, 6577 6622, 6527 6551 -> -1.8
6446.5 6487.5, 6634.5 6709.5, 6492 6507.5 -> 2.4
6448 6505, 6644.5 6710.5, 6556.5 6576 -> 0.7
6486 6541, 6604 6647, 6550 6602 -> -3.8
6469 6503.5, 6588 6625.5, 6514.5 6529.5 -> 2.5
